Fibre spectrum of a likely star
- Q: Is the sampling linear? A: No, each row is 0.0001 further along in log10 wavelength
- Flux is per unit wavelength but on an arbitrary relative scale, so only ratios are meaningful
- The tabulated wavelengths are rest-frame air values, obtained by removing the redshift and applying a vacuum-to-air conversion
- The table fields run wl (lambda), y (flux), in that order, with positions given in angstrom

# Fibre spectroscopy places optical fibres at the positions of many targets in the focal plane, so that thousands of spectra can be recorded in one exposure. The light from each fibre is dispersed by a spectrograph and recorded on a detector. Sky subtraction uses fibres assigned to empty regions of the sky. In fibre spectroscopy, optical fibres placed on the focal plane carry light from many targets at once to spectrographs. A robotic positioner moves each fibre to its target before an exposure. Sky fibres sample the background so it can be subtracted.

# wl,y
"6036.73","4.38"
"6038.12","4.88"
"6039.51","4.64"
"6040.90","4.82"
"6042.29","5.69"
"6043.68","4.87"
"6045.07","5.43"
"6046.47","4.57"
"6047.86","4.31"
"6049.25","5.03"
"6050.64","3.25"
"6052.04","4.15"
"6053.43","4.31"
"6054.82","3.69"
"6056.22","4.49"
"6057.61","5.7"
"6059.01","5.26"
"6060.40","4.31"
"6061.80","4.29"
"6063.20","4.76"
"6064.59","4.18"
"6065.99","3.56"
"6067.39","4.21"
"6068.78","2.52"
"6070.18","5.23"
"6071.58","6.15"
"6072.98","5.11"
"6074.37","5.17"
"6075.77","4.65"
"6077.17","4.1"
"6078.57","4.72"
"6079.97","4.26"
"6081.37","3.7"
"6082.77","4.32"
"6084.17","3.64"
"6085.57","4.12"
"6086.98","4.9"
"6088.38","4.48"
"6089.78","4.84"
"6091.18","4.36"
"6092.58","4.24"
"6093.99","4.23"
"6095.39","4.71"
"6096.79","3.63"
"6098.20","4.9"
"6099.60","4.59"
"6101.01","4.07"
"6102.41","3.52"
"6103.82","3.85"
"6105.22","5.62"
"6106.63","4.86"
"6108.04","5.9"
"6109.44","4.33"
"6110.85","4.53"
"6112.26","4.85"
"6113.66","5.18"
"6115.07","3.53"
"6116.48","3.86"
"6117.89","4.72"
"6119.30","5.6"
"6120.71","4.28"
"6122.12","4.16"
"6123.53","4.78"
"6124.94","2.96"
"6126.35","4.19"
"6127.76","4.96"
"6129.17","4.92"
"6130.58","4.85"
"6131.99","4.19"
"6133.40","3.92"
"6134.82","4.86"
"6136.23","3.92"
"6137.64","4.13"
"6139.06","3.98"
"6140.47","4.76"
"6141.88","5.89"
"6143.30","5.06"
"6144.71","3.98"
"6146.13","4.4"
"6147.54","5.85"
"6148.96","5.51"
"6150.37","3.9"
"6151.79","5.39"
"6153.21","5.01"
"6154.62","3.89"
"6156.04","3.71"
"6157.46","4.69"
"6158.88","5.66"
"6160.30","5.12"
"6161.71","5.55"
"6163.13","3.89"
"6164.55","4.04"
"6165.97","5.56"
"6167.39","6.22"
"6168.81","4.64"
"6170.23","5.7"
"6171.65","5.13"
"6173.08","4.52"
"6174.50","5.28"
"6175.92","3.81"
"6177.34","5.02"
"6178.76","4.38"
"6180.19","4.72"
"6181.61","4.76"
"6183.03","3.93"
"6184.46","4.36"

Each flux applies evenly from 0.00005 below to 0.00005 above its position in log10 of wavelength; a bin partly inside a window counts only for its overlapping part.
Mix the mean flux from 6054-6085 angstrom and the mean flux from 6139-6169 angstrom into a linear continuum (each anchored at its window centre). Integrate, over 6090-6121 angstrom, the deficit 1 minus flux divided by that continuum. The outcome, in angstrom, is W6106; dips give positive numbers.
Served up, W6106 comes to 0.7 angstrom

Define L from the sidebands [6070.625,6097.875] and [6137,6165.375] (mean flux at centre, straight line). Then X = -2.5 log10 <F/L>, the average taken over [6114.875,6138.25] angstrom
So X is 0.068 mag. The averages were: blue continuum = 4.5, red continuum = 4.73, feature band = 4.36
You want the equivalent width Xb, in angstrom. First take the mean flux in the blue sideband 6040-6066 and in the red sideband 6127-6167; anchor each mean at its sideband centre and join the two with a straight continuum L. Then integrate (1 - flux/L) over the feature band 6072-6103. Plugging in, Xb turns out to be 1.6 angstrom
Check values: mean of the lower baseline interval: 4.59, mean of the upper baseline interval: 4.71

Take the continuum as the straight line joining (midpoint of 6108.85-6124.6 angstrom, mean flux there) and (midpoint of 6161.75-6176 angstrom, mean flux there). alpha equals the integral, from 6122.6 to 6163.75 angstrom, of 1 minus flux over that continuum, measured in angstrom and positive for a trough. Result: 1.0 angstrom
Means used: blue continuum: 4.49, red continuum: 4.96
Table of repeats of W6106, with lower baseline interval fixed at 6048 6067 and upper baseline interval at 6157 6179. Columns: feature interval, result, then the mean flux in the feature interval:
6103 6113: -0.41 angstrom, 4.84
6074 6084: 0.31 angstrom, 4.35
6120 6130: 0.86 angstrom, 4.33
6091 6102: 0.64 angstrom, 4.32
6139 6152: -0.13 angstrom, 4.9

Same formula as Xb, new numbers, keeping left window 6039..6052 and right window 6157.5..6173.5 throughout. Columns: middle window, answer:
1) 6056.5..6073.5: 0.6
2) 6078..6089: 1.3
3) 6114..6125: 1.3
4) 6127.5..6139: 1.3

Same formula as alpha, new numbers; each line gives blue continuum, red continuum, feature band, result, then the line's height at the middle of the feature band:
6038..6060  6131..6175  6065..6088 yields 1.5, 4.71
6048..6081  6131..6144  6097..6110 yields -0.3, 4.5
